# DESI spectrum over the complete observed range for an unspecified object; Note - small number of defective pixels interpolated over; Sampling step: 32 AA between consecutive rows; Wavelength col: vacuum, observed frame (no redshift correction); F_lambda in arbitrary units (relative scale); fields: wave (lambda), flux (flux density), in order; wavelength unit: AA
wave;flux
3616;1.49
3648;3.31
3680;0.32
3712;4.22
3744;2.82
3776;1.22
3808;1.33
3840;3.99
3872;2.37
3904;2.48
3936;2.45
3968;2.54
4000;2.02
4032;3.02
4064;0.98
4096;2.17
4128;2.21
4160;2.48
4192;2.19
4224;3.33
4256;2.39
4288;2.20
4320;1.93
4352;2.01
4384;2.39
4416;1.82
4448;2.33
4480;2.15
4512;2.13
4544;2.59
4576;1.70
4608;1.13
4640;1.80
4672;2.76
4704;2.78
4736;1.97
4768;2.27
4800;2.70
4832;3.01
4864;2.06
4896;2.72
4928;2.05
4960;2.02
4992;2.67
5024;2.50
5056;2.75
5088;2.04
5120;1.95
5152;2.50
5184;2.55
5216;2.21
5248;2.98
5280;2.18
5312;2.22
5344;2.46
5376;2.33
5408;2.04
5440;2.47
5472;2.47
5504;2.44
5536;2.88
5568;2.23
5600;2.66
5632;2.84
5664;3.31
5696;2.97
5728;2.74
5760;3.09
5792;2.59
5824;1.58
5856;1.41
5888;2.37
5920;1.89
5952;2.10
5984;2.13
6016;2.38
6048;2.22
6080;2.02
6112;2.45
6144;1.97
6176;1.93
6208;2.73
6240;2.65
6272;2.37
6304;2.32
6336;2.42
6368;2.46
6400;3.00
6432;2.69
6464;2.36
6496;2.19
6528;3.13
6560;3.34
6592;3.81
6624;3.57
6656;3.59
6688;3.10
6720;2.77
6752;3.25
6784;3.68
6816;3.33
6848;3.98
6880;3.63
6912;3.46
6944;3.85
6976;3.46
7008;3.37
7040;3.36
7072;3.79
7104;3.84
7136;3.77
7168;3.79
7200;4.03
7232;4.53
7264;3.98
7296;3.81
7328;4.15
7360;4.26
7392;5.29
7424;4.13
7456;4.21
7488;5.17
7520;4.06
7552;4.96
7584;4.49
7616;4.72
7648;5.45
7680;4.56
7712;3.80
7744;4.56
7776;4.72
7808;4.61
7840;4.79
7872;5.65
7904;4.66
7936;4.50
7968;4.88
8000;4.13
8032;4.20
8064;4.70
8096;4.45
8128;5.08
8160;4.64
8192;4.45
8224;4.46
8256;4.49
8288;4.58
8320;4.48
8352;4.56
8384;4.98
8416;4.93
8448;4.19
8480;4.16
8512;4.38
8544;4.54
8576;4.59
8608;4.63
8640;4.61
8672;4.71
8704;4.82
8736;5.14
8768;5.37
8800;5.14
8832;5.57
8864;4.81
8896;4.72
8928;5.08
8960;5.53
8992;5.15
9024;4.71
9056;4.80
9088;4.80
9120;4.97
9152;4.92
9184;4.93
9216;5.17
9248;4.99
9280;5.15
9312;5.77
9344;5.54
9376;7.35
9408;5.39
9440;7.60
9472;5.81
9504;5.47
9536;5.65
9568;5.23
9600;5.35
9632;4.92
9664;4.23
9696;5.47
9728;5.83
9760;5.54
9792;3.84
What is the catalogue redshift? 0.639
